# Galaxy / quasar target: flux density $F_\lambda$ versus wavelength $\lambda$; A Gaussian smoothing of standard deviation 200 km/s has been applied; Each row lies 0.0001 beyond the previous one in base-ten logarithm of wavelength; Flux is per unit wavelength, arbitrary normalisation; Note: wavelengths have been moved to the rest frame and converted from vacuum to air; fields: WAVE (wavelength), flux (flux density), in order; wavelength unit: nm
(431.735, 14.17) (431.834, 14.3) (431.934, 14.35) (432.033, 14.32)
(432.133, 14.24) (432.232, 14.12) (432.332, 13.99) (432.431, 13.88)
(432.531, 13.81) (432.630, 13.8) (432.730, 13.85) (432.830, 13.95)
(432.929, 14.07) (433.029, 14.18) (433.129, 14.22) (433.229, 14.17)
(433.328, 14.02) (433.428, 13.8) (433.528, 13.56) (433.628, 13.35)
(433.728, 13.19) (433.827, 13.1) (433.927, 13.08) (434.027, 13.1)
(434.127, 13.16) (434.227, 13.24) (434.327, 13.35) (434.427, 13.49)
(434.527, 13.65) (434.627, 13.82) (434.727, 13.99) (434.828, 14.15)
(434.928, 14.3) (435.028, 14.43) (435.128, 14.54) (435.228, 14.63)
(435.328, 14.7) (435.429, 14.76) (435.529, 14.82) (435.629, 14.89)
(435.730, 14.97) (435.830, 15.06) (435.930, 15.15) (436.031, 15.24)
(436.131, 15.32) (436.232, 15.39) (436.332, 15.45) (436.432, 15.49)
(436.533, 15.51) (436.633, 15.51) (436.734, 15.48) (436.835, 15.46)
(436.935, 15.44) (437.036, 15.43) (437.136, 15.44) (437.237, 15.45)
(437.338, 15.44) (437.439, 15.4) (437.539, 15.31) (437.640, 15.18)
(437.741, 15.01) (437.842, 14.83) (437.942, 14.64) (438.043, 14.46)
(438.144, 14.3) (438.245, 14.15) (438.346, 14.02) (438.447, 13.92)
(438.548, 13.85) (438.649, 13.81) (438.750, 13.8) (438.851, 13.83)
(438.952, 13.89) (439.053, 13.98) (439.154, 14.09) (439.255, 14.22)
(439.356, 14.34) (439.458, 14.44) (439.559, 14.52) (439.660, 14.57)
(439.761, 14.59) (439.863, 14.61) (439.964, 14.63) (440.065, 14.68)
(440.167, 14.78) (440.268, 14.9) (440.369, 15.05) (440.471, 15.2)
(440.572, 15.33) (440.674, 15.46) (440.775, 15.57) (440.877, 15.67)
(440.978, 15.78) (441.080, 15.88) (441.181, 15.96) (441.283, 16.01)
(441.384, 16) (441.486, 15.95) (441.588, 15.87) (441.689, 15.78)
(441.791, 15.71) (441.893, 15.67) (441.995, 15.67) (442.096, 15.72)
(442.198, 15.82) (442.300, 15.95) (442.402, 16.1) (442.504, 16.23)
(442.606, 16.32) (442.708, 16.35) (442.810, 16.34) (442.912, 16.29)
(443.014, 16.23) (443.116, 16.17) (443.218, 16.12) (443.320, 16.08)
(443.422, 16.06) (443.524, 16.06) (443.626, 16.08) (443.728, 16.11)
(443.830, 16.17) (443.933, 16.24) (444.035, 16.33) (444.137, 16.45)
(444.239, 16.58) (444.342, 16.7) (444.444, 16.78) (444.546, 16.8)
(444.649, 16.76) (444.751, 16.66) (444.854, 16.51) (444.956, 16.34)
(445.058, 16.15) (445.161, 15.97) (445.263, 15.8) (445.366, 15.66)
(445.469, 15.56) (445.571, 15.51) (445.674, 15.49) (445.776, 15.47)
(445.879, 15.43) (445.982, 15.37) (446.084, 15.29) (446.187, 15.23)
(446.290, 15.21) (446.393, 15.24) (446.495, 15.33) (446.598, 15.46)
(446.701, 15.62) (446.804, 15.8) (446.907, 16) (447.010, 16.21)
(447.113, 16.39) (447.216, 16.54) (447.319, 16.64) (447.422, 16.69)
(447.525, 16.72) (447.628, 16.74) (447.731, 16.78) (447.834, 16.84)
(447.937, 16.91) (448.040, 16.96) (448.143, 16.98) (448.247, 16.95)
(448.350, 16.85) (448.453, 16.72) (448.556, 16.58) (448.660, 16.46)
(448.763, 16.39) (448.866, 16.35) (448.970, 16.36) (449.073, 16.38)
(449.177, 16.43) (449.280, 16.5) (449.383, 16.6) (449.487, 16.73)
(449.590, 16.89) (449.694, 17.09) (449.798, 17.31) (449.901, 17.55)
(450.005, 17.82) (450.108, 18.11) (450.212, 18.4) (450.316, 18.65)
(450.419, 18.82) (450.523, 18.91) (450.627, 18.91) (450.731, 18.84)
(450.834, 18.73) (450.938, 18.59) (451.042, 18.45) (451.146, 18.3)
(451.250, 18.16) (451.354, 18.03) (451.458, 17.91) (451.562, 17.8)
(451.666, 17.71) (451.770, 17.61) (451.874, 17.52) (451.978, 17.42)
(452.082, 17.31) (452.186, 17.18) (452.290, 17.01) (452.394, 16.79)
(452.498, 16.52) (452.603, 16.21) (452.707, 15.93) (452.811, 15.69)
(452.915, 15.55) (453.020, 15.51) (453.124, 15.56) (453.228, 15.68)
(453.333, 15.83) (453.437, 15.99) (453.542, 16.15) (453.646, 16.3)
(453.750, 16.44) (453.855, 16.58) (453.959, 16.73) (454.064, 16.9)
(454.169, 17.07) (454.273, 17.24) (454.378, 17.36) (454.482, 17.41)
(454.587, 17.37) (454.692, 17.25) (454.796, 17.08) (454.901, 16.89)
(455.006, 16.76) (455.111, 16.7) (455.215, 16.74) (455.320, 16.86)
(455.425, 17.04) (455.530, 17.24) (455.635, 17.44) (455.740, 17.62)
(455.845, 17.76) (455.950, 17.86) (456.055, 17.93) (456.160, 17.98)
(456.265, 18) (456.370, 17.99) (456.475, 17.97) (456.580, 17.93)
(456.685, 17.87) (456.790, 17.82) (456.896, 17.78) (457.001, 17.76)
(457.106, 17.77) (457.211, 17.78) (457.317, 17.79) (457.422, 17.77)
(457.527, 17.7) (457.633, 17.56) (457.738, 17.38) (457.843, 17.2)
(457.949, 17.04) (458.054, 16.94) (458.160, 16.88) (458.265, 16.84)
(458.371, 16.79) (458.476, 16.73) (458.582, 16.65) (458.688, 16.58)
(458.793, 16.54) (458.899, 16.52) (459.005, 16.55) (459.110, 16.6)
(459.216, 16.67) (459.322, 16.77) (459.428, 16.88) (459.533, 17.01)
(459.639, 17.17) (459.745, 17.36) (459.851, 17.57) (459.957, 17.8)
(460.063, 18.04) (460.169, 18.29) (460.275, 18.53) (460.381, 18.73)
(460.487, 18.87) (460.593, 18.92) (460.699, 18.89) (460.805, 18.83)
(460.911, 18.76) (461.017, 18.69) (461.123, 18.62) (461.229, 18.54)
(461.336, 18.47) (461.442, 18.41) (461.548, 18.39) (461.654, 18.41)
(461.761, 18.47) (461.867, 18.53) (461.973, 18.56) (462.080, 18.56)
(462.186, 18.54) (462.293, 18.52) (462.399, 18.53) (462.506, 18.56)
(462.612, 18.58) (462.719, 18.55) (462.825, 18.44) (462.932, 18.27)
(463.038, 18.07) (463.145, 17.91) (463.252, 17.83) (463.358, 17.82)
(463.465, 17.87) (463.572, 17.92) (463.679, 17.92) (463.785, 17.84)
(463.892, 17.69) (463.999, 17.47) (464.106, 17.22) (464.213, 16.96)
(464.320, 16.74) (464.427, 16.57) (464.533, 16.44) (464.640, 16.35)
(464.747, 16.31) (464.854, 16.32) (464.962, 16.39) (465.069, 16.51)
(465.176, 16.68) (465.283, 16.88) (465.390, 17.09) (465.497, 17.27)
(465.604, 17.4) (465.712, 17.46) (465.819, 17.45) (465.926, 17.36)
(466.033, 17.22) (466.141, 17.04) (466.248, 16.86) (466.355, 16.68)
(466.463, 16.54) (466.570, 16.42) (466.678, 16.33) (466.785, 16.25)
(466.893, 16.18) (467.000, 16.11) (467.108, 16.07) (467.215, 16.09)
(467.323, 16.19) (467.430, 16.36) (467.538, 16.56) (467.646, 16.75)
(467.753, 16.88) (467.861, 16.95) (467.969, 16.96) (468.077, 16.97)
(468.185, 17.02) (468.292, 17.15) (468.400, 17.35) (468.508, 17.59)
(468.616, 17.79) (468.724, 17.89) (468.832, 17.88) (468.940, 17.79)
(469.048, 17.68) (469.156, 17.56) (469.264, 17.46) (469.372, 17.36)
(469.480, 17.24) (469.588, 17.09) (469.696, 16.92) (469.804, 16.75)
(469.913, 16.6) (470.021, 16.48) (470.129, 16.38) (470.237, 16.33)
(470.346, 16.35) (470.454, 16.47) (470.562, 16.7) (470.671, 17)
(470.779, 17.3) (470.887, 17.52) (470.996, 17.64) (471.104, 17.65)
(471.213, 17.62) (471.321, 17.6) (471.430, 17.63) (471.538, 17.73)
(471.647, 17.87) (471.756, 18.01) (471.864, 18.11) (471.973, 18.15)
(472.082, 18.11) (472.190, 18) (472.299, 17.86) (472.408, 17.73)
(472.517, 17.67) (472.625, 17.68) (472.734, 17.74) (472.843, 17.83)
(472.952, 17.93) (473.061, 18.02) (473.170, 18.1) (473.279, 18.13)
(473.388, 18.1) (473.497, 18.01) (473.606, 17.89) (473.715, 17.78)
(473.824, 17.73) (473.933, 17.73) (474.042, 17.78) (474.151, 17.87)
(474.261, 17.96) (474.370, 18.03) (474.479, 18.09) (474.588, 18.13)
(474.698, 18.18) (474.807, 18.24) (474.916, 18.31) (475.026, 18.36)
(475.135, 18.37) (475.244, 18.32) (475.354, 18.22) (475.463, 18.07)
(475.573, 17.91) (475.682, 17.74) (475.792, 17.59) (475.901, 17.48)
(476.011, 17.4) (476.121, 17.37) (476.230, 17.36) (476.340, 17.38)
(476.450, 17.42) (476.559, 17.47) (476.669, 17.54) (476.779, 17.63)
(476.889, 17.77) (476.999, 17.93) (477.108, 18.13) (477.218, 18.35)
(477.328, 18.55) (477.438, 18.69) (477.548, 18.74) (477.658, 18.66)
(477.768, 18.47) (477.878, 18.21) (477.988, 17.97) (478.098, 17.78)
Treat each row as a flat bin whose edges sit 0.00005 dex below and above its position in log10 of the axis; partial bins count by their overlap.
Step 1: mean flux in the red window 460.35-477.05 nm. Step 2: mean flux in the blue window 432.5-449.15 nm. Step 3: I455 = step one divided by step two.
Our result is 1.1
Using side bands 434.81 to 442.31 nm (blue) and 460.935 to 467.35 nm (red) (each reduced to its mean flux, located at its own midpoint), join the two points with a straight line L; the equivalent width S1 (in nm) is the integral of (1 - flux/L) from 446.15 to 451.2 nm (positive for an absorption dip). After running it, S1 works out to -0.311 nm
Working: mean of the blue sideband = 15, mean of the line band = 17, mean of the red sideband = 17.5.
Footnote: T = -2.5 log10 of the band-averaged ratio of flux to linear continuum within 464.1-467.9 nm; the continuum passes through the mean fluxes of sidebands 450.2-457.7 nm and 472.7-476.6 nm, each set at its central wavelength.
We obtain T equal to 0.06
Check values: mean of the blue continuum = 17.4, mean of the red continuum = 17.9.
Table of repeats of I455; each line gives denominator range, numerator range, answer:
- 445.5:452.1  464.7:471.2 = 1.00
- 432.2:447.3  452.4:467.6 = 1.14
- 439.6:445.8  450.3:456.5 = 1.09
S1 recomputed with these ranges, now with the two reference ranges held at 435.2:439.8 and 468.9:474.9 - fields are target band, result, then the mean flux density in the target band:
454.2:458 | -0.28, 17.5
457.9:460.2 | -0.06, 17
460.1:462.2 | -0.24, 18.6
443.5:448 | -0.19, 16.1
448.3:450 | -0.11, 16.7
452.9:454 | 0.00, 16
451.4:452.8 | -0.10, 17.1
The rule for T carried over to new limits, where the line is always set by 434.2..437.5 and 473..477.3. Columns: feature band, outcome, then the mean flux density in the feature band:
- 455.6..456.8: -0.09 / 17.9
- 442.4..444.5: -0.06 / 16.3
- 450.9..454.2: -0.05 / 16.9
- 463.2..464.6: -0.02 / 17.4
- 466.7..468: 0.06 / 16.4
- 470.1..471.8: 0.02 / 17.2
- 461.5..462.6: -0.10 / 18.5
